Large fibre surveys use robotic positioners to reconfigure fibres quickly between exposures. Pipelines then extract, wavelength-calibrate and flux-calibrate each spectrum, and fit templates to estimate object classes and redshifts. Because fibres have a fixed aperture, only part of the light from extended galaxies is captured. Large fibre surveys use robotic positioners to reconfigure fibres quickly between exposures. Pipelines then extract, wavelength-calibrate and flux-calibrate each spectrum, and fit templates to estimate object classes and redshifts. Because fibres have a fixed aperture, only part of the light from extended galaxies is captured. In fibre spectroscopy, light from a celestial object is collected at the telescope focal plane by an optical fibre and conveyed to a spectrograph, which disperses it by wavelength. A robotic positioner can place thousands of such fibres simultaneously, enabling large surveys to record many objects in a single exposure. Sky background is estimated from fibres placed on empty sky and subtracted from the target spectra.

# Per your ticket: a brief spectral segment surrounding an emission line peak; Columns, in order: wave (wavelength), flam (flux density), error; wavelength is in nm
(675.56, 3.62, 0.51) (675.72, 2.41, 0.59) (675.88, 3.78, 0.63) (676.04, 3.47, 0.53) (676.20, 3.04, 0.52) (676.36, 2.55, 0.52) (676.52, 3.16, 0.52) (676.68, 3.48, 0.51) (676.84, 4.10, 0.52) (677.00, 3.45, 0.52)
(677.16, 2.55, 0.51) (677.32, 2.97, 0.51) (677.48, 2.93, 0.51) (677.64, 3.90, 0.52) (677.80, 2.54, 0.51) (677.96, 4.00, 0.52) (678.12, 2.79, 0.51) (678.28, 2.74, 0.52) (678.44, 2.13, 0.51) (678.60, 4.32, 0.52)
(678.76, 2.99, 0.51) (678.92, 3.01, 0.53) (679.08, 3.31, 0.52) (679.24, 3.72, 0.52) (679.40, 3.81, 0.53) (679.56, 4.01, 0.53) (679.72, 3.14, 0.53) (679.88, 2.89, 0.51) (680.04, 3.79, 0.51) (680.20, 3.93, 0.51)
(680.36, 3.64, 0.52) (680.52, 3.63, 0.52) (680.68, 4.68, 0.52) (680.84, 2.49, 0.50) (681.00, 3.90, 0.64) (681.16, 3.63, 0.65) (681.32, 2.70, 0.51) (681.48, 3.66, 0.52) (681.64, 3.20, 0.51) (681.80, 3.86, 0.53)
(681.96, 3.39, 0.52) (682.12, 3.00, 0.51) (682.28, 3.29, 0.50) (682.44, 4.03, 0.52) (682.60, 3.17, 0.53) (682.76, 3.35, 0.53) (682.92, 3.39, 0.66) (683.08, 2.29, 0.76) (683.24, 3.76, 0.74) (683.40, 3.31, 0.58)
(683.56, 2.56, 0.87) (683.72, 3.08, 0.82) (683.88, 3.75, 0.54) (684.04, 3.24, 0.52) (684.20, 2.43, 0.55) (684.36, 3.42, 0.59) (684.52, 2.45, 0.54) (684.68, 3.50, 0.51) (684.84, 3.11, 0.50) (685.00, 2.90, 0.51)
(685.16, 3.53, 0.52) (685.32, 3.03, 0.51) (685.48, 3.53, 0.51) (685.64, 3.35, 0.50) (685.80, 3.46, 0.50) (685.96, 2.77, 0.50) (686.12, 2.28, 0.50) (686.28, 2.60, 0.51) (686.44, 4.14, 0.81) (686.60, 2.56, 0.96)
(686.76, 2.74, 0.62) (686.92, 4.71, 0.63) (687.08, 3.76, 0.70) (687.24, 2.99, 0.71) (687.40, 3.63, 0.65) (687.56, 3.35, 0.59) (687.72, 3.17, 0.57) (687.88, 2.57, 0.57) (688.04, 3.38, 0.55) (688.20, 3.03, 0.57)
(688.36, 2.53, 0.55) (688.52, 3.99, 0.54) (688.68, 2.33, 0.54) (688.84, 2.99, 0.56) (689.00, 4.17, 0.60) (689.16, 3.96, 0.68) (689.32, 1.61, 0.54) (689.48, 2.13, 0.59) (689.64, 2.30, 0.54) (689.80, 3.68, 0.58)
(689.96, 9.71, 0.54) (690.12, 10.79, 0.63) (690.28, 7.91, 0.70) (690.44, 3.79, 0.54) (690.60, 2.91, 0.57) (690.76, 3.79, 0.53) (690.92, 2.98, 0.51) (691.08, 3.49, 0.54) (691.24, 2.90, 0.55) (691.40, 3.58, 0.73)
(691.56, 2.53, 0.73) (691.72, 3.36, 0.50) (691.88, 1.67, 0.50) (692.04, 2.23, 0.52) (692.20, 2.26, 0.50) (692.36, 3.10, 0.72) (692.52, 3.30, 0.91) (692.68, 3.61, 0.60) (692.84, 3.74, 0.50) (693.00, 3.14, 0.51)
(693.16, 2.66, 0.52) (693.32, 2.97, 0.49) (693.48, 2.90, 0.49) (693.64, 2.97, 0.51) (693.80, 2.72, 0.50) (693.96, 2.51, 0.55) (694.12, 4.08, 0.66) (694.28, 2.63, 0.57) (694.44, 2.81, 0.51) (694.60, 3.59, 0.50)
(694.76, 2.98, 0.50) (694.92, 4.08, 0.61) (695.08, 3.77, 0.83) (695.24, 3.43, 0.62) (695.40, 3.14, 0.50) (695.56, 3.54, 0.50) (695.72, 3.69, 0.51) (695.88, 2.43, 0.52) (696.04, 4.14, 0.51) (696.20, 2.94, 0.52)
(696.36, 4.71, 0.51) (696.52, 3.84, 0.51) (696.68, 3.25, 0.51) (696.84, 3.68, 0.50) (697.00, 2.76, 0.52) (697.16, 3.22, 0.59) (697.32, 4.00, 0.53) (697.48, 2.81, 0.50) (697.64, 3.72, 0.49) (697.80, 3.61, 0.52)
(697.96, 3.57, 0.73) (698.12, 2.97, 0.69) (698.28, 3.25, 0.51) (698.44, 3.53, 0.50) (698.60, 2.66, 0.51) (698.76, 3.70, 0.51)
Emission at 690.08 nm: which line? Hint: H-beta 4861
